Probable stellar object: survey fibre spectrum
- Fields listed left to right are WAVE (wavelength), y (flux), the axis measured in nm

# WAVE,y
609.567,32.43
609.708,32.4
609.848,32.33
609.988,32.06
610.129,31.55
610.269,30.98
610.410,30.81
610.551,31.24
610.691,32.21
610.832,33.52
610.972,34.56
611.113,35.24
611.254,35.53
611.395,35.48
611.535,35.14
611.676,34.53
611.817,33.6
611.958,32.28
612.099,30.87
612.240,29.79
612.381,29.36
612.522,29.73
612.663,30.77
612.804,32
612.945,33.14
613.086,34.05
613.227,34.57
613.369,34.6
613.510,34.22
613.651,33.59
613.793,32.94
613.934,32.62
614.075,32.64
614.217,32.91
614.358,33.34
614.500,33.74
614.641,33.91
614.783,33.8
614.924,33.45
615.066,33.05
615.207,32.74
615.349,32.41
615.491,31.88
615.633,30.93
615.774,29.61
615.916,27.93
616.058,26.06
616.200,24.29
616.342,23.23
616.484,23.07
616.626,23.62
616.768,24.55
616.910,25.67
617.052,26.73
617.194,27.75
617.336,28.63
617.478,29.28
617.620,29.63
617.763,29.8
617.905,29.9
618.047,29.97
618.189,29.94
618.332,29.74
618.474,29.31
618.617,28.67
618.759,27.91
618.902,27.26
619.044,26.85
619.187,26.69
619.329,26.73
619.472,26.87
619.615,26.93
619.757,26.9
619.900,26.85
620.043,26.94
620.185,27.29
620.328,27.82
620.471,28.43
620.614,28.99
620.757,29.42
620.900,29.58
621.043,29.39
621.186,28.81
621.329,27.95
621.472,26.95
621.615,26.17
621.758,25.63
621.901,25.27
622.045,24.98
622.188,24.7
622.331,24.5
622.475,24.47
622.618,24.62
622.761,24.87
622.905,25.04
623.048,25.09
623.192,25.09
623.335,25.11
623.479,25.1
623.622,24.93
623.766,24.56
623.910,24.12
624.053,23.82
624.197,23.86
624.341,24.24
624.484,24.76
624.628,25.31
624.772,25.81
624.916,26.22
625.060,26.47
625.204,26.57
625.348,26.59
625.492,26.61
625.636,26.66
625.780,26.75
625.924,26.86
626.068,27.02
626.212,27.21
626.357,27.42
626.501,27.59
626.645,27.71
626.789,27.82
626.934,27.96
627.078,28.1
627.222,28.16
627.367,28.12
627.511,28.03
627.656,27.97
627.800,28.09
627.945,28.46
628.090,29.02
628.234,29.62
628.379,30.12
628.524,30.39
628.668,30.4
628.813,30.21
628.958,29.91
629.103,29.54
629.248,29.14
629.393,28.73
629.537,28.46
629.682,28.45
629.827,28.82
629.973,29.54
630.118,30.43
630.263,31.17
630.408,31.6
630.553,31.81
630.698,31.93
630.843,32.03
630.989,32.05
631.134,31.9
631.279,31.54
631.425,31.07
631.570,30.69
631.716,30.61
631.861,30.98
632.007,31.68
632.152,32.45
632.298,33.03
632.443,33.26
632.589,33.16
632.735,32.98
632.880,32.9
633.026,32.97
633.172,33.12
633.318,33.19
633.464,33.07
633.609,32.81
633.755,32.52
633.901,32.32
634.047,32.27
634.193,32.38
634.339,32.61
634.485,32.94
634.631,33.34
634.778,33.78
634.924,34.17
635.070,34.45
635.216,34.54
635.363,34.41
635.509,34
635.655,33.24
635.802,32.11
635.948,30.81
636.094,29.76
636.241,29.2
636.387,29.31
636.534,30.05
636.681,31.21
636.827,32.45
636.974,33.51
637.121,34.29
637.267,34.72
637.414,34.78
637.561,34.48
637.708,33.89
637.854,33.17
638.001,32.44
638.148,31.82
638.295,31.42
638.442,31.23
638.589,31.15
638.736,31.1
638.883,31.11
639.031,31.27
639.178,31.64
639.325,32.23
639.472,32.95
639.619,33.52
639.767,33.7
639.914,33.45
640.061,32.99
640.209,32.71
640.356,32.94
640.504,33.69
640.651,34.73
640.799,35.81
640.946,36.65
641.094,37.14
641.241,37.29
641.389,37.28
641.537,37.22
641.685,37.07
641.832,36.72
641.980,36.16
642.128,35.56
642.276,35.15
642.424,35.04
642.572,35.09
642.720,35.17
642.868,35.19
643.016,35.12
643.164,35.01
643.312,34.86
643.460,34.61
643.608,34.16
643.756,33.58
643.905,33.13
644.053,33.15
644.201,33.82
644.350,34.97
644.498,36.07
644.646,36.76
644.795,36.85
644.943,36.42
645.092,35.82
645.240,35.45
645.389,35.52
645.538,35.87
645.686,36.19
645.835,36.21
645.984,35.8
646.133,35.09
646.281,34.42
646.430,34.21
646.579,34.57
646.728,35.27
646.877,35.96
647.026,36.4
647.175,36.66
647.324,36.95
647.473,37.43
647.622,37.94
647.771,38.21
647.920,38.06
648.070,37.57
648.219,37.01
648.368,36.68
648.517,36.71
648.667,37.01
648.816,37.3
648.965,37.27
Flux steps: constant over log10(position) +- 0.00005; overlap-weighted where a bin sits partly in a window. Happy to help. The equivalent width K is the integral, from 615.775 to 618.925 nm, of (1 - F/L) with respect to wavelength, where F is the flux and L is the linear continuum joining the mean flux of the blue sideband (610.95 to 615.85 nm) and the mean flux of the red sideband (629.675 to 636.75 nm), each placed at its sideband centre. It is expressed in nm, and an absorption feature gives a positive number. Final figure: 0.51 nm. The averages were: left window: 32.9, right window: 32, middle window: 27.5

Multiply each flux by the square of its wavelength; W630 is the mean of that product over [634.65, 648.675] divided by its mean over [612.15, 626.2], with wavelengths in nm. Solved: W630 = 1.3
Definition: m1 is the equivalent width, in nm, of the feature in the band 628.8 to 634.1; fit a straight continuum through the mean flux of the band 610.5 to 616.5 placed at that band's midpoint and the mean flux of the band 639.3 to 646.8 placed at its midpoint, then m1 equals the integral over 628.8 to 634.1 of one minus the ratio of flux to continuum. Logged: 0.39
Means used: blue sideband 32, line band 31.4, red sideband 35.1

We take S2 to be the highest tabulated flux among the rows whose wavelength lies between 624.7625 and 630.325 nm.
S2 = 31.17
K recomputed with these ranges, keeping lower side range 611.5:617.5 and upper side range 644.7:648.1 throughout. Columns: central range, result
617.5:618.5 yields 0.05 nm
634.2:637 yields 0.16 nm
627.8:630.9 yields 0.31 nm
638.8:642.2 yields 0.07 nm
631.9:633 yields 0.04 nm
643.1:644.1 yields 0.05 nm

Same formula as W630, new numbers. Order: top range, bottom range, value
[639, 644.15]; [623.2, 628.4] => 1.36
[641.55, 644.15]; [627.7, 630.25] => 1.24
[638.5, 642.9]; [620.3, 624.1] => 1.40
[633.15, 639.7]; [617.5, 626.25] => 1.28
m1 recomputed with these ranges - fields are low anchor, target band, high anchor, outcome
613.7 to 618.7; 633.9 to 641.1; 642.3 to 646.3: 0.21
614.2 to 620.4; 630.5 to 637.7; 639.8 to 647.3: 0.09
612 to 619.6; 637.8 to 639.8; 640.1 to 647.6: 0.14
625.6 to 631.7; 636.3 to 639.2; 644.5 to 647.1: 0.04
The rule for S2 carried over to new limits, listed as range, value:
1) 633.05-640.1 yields 34.78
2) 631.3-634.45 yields 33.26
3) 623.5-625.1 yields 26.47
